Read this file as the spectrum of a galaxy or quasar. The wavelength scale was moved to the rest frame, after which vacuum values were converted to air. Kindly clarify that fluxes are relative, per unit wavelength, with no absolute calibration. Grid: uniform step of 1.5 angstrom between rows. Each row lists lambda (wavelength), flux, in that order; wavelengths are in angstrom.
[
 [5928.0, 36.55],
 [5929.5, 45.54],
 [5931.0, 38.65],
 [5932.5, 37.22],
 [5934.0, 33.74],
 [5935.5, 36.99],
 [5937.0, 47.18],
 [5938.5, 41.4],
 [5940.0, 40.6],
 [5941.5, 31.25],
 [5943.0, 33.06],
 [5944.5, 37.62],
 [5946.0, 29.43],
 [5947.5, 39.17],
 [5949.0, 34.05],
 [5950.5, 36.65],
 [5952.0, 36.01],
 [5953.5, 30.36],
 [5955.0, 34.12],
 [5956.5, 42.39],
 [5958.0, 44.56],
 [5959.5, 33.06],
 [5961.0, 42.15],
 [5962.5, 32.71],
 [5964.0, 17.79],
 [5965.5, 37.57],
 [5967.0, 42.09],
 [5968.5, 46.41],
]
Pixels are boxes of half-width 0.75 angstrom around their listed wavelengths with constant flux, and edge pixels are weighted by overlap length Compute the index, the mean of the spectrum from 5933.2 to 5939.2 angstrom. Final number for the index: 39.8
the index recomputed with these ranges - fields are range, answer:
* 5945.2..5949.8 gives 34.3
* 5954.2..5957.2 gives 38.1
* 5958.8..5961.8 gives 37.6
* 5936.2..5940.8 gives 42.9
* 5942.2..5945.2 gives 35.2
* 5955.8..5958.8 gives 43.3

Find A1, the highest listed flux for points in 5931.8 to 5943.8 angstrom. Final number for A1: 47.18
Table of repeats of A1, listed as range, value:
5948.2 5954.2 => 36.65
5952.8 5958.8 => 44.56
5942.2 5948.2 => 39.17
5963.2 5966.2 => 37.57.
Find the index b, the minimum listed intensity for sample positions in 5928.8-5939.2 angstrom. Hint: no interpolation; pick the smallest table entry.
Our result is 33.74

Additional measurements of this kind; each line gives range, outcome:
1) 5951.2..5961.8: 30.36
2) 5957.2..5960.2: 33.06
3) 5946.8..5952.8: 34.05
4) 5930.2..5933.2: 37.22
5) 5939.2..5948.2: 29.43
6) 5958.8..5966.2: 17.79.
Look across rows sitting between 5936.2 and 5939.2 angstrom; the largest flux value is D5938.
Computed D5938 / 47.18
